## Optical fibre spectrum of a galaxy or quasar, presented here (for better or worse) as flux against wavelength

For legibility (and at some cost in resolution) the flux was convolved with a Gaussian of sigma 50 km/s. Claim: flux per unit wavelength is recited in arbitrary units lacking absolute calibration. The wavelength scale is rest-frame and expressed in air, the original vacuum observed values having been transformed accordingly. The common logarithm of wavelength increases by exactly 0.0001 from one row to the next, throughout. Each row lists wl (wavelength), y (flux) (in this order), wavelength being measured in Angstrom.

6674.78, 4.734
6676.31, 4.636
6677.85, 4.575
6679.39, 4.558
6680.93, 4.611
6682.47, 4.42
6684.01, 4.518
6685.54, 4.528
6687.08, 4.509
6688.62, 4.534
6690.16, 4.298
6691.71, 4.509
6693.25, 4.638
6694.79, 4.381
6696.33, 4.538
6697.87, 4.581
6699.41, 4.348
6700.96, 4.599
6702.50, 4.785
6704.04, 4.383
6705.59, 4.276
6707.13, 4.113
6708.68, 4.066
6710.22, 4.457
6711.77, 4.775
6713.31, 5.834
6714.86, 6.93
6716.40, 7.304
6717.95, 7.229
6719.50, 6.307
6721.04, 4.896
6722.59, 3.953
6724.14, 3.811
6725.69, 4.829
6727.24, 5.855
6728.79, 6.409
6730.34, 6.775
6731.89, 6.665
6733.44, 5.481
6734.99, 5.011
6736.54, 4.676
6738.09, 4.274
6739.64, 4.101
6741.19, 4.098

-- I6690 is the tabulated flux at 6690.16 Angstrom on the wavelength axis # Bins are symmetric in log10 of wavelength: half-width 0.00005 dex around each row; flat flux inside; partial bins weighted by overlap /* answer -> 4.298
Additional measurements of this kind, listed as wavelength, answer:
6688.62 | 4.534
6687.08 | 4.509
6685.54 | 4.528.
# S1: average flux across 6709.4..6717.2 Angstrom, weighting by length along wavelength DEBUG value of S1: 5.86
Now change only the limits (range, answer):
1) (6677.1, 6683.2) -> 4.54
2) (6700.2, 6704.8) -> 4.6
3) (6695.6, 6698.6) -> 4.56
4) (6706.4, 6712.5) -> 4.35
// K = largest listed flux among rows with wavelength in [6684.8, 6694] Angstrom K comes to 4.638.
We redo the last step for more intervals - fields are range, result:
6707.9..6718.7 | 7.304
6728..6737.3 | 6.775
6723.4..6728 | 5.855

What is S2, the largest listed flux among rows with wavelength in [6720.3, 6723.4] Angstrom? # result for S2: 4.896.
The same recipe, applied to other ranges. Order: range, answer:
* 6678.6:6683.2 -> 4.611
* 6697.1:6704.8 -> 4.785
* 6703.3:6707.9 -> 4.383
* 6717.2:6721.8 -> 7.229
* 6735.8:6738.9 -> 4.676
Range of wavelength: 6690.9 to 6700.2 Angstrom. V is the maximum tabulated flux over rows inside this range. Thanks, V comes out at 4.638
